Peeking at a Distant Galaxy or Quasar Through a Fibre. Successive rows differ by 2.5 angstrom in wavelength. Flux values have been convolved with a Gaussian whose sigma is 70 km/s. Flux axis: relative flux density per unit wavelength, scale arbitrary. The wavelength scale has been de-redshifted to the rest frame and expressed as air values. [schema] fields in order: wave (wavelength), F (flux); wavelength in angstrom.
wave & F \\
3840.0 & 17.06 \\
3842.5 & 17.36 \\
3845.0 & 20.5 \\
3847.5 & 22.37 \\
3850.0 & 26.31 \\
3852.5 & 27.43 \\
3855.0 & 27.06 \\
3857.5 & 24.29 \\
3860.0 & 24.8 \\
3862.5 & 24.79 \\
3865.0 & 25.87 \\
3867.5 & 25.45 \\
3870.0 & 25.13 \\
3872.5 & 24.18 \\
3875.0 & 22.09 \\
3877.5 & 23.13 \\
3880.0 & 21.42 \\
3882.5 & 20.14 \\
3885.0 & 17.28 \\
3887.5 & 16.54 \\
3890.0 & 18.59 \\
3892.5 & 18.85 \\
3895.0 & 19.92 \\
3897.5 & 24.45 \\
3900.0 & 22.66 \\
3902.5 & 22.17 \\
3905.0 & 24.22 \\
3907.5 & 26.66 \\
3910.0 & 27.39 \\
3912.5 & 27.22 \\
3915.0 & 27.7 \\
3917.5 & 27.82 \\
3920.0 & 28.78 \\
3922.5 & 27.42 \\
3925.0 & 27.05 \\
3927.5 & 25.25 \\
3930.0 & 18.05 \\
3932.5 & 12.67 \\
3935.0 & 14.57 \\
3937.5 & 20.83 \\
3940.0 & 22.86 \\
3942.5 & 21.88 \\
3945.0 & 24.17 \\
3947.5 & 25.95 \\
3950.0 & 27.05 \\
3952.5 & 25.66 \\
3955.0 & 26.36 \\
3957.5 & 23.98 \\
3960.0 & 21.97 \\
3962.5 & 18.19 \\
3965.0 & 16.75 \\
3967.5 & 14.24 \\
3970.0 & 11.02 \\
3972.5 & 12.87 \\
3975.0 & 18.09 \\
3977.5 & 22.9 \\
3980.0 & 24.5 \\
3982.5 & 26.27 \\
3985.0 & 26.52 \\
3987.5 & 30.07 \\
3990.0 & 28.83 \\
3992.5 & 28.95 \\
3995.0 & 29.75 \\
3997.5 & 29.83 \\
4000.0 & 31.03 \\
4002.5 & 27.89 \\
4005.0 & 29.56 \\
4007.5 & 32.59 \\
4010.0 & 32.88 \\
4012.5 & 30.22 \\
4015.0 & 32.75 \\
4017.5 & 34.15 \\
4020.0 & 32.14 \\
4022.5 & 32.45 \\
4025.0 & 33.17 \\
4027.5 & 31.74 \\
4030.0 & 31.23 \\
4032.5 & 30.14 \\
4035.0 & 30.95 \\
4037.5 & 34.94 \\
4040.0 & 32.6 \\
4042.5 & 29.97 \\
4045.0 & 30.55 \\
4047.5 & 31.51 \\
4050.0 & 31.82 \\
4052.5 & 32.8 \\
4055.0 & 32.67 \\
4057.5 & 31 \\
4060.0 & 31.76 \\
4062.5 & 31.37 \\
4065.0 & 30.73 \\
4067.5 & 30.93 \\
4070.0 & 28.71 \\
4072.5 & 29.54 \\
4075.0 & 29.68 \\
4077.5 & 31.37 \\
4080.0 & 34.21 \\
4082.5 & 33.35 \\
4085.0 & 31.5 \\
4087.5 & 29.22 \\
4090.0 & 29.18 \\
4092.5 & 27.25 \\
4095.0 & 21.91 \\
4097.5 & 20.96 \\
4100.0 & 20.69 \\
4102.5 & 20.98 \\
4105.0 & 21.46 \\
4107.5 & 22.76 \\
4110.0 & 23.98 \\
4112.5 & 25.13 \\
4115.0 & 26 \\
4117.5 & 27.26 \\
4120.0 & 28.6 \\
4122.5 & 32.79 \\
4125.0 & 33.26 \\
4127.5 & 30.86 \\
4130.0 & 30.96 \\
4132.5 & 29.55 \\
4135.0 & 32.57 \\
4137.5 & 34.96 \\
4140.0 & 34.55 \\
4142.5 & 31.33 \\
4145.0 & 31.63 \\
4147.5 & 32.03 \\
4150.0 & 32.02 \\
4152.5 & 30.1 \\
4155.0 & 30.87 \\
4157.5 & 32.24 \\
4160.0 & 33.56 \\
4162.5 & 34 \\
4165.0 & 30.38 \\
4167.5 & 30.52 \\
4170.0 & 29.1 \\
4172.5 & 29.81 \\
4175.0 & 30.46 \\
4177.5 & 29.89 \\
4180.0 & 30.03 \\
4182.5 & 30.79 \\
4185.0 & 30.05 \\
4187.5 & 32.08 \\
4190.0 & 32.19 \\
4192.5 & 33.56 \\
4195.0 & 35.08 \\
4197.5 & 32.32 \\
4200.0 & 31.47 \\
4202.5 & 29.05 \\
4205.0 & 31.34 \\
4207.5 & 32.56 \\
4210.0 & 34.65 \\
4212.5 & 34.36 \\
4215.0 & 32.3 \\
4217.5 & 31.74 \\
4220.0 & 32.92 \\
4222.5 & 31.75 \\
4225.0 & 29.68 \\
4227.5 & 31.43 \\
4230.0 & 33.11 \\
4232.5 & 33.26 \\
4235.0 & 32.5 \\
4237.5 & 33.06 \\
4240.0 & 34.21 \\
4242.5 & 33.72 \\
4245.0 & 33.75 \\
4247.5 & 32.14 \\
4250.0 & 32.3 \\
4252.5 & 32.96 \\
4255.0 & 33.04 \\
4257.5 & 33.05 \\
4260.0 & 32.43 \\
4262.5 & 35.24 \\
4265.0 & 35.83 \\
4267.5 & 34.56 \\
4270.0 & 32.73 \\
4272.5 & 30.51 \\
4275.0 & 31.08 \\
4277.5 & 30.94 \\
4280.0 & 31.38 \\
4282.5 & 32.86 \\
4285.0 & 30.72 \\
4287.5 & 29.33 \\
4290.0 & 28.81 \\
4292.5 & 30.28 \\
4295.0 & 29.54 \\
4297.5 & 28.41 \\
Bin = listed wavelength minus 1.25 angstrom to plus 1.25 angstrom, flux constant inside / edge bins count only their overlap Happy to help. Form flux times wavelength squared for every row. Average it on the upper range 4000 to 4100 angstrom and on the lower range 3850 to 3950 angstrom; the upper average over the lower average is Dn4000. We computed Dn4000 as 1.42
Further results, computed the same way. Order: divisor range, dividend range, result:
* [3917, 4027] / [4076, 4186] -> 1.26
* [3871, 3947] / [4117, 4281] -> 1.64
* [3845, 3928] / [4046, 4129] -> 1.32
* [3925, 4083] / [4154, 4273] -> 1.30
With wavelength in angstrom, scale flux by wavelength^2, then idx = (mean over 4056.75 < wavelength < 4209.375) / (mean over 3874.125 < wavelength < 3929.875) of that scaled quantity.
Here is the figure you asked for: 1.4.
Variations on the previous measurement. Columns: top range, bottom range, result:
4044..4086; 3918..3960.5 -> 1.43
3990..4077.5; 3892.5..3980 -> 1.47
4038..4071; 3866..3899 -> 1.60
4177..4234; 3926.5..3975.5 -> 1.80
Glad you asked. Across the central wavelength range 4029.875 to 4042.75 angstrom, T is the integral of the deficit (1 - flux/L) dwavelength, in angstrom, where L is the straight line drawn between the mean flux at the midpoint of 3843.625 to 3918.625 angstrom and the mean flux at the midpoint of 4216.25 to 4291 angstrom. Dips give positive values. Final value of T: -2.2 angstrom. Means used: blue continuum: 23.5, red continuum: 32.4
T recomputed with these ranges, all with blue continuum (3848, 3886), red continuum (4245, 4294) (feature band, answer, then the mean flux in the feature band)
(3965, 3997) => 4.3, 22.8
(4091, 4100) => 1.7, 23.2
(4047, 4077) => -3.3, 31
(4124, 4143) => -1.9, 32.3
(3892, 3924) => -0.5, 25.2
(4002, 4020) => -3.2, 31.6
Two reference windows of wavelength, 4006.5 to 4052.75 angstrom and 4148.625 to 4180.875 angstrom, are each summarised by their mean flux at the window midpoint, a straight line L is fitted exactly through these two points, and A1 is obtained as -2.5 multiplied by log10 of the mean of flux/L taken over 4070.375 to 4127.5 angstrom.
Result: 0.15 mag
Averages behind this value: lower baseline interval 32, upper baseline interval 31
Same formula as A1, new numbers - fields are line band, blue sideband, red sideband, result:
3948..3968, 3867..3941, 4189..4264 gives 0.10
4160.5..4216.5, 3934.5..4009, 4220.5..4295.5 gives -0.05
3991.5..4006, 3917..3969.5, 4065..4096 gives -0.17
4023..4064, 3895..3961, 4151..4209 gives -0.16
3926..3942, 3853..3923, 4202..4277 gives 0.28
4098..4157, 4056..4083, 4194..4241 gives 0.10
